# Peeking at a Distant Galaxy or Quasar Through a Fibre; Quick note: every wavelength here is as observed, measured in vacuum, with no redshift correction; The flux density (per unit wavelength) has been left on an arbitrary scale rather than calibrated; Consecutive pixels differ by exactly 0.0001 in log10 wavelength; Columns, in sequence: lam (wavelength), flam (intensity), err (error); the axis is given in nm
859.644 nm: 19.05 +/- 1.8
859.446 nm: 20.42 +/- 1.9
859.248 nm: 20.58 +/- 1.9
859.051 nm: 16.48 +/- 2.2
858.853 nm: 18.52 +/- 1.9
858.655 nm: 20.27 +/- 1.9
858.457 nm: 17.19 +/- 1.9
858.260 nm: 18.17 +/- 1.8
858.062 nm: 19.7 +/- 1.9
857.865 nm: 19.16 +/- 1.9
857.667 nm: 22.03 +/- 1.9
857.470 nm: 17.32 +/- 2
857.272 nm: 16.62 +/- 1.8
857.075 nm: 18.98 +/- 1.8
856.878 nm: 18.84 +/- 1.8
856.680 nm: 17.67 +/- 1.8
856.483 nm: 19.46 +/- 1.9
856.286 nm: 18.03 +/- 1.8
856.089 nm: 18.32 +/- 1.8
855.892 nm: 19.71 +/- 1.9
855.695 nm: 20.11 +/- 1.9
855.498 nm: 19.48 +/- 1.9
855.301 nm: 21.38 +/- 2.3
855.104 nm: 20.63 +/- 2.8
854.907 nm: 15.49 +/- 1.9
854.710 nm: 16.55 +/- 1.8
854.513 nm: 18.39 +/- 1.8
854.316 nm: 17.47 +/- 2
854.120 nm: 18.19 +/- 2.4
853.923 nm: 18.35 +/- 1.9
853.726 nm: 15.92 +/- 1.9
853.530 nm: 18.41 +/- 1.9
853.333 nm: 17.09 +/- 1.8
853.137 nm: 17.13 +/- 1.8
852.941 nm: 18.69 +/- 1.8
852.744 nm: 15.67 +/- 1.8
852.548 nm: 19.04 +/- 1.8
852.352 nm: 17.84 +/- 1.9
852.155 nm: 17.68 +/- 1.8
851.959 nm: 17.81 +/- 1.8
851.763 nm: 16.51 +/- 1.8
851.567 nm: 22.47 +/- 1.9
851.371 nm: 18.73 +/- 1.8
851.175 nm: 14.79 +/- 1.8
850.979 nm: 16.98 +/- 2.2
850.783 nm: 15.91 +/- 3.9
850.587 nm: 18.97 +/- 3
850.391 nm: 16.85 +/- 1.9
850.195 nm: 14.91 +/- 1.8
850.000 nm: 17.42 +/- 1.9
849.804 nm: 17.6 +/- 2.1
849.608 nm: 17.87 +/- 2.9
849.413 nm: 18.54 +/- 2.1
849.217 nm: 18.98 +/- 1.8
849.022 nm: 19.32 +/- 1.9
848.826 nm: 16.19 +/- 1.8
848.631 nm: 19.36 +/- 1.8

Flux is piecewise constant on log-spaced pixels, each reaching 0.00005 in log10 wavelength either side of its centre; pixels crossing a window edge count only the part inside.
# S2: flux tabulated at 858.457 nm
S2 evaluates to 17.19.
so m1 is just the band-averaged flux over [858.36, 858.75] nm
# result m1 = 18.7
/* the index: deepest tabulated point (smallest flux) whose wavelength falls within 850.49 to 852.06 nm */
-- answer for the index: 14.79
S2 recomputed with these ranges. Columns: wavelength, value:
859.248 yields 20.58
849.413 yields 18.54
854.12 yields 18.19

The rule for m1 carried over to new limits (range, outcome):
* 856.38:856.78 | 18.5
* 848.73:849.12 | 17.8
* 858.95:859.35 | 18.6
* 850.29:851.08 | 17.1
